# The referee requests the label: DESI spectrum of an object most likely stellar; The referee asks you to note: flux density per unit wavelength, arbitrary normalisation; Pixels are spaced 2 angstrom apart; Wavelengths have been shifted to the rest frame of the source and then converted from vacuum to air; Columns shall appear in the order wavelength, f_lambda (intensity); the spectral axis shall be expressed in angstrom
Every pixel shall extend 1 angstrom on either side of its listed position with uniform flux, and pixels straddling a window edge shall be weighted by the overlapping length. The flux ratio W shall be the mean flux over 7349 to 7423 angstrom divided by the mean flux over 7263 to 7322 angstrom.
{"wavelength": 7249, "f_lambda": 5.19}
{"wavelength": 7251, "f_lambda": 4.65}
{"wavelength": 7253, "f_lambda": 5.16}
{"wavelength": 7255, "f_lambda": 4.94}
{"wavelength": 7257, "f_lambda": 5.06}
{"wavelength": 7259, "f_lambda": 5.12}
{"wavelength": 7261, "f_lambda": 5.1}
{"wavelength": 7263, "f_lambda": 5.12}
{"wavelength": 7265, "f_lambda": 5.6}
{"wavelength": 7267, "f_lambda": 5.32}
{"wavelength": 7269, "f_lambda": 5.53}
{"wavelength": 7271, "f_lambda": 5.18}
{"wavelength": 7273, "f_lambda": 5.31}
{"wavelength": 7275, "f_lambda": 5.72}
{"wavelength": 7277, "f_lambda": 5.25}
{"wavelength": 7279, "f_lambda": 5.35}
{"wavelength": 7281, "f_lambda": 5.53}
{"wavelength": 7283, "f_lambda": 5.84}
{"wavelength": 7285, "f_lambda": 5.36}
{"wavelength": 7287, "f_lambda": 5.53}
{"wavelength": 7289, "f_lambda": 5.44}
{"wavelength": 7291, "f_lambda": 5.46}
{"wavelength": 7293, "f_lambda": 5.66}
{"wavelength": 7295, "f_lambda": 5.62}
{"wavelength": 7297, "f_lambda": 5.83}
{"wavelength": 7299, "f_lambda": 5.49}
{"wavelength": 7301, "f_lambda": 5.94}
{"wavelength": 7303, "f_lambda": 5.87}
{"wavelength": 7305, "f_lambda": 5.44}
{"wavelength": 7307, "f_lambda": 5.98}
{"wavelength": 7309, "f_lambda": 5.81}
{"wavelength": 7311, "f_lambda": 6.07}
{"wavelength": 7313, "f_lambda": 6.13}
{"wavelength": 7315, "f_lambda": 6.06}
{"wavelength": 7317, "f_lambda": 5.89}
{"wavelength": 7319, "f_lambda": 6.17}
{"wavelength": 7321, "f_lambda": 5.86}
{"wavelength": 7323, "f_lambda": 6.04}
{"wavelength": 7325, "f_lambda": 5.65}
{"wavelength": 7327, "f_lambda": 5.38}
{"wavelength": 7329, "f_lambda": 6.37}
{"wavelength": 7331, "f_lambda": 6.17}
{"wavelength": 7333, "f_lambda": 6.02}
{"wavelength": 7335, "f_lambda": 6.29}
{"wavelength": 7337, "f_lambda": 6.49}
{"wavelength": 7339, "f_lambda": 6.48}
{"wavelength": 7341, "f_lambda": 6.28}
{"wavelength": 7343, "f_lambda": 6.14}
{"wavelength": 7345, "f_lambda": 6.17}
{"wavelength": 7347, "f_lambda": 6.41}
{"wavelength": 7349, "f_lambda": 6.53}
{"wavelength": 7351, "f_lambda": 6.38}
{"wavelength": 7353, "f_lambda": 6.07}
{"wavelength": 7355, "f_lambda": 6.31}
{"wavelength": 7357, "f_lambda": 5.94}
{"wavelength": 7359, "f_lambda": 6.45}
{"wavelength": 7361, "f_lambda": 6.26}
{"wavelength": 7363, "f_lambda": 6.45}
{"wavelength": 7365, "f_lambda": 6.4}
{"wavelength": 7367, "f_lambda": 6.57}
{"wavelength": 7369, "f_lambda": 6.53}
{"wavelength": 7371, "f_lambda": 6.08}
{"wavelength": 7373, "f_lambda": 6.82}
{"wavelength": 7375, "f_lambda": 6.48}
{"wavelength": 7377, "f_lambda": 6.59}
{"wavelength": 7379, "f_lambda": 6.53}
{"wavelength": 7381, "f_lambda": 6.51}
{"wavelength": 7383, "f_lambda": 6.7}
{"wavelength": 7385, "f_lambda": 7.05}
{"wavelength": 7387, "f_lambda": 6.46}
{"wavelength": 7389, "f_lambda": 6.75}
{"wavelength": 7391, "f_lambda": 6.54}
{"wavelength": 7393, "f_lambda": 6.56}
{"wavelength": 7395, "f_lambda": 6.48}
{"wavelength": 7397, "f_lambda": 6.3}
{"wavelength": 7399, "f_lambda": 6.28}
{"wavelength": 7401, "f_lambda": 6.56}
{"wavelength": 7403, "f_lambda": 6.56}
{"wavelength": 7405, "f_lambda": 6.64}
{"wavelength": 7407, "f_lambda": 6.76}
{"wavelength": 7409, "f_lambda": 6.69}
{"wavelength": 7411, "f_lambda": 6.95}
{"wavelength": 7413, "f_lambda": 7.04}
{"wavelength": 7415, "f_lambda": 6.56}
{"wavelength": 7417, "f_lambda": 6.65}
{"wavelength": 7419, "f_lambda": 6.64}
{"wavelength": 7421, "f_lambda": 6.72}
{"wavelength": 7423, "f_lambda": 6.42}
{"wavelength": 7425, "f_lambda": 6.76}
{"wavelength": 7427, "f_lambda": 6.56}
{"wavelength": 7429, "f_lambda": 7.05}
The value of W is 1.2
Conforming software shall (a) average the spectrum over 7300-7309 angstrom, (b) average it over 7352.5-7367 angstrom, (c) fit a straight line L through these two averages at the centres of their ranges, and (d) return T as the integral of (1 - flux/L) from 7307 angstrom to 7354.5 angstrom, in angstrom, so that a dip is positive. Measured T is -0.7 angstrom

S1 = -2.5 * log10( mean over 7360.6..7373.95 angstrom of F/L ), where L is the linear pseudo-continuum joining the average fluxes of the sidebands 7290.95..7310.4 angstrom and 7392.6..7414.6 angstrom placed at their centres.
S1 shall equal -0.02 mag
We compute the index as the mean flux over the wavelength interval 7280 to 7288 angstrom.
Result 5.57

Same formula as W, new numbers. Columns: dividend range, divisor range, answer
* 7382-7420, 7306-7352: 1.08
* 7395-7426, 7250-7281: 1.27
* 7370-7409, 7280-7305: 1.17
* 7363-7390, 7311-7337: 1.09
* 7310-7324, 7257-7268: 1.15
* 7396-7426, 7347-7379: 1.04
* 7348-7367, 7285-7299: 1.14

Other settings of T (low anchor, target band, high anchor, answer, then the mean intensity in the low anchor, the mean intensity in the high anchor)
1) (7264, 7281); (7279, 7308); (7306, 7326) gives 0.2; 5.41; 5.97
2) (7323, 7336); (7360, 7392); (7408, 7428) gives -0.9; 5.98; 6.7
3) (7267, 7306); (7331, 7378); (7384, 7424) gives -1.4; 5.54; 6.63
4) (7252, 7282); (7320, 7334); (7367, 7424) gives -0.1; 5.29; 6.6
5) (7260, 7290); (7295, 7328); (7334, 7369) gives 0.0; 5.41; 6.34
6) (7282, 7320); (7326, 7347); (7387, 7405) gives -0.5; 5.77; 6.51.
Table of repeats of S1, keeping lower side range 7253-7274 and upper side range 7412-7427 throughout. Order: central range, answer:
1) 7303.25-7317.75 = -0.05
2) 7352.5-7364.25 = -0.03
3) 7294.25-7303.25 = -0.04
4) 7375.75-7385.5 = -0.06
